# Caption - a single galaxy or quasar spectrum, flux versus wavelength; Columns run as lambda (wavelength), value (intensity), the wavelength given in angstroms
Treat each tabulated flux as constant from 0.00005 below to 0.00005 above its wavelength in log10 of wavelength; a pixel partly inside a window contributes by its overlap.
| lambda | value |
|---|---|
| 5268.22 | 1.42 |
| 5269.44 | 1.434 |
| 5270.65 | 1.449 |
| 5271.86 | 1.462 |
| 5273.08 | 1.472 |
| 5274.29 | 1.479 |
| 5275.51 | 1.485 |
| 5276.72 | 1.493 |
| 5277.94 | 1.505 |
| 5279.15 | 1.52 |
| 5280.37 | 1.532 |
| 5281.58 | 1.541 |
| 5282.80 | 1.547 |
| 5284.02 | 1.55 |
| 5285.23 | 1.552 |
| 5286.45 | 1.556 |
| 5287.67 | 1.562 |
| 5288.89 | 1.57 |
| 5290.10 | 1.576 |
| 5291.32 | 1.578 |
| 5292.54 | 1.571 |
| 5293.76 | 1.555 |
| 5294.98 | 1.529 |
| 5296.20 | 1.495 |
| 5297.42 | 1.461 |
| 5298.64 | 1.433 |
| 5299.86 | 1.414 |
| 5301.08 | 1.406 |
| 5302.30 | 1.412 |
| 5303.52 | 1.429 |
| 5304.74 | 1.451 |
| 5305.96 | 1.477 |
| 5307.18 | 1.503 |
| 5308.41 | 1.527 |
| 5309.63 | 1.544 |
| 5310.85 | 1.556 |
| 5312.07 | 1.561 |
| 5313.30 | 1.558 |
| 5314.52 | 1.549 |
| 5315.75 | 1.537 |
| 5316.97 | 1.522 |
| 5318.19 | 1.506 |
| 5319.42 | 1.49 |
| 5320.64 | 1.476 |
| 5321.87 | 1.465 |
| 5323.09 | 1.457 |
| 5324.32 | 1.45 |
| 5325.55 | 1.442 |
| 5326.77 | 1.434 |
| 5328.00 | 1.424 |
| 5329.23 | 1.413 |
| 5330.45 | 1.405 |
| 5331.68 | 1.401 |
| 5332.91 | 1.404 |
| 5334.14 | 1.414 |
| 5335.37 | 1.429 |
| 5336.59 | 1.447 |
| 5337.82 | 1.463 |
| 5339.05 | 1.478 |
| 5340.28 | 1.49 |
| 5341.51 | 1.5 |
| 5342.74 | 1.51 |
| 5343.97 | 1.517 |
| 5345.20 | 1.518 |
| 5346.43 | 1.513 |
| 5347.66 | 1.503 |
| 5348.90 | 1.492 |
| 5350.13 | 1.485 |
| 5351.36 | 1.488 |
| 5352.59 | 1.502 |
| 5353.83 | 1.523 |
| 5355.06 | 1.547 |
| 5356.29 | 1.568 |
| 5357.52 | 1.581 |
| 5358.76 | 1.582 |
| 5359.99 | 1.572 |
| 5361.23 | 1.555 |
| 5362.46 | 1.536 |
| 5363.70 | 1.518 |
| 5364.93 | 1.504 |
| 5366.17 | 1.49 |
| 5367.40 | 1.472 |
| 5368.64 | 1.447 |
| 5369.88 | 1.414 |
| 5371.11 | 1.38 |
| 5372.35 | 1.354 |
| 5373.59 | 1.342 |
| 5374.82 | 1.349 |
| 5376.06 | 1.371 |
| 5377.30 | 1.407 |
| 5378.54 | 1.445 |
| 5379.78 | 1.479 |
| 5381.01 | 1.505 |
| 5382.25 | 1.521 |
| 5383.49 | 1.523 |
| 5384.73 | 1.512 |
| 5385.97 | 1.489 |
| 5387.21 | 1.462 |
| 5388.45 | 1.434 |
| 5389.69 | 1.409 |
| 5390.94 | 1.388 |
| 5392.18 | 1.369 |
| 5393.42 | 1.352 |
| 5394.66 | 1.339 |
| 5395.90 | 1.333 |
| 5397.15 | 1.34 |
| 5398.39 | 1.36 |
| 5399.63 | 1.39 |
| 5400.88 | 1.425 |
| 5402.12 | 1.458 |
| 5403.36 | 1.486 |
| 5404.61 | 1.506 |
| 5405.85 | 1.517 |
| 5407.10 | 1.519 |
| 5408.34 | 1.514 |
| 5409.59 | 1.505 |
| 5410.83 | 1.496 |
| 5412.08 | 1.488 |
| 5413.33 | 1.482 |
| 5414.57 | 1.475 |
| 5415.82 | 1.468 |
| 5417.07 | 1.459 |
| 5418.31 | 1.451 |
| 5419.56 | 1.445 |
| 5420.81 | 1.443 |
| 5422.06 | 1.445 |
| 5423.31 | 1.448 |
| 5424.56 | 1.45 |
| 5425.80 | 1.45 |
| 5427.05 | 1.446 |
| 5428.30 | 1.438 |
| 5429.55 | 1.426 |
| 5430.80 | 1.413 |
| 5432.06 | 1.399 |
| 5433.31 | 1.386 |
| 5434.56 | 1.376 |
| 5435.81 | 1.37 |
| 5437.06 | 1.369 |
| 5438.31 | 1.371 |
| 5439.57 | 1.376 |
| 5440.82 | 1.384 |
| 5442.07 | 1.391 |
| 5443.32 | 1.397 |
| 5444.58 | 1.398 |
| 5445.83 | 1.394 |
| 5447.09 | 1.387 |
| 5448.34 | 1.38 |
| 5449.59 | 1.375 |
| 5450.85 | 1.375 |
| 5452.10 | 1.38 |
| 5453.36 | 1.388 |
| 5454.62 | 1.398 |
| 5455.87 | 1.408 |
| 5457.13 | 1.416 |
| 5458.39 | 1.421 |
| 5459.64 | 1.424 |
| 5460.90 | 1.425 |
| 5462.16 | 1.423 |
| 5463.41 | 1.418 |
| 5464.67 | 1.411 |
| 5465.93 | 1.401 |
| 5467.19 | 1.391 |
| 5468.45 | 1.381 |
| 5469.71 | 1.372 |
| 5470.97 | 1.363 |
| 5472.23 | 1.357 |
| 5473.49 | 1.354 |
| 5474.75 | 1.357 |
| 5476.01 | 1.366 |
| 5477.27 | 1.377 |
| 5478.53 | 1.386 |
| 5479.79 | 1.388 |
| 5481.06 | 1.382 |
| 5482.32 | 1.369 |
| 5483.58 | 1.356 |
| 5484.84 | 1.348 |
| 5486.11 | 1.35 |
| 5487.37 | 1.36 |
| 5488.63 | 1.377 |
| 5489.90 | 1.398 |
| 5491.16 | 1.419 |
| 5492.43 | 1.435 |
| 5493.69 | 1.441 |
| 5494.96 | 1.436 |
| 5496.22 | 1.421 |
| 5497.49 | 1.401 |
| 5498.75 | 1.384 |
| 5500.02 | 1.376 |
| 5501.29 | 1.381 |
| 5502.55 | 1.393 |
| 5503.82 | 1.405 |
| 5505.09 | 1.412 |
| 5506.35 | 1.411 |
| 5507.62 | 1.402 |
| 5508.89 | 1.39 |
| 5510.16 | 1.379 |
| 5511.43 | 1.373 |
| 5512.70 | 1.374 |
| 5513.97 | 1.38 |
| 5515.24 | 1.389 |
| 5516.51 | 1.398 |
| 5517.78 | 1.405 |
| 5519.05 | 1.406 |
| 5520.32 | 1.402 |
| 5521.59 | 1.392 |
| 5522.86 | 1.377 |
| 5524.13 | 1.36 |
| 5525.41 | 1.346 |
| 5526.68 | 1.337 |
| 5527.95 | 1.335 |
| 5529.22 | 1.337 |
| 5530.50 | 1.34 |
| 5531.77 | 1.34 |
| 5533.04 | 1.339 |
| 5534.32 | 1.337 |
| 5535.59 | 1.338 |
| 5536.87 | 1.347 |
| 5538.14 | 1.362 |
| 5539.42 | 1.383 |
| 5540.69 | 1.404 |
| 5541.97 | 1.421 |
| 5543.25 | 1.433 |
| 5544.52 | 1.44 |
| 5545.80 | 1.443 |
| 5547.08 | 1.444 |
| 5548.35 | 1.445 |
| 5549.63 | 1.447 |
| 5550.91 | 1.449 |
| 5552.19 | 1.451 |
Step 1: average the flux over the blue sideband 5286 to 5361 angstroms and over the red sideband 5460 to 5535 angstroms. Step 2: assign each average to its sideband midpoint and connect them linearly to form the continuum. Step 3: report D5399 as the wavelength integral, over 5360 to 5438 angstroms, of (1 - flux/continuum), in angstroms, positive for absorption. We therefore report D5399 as 0.3 angstroms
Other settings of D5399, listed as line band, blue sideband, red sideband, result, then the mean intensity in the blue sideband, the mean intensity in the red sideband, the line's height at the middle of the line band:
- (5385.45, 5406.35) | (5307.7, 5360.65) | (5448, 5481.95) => 0.44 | 1.49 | 1.39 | 1.44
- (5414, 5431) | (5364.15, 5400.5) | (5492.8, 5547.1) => -0.45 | 1.42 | 1.39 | 1.41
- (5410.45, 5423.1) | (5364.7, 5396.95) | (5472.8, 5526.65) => -0.46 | 1.42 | 1.39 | 1.41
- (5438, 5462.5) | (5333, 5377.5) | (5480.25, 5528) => 0.43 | 1.48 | 1.39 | 1.42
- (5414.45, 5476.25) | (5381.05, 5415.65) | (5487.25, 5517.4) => 0.93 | 1.45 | 1.4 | 1.43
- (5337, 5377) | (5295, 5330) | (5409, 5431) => -0.41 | 1.48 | 1.46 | 1.47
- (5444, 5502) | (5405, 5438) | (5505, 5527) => 0.98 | 1.45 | 1.39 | 1.41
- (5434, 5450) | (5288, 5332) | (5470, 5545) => 0.39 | 1.49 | 1.38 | 1.42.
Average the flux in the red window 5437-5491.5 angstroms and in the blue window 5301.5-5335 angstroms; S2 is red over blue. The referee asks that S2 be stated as 0.9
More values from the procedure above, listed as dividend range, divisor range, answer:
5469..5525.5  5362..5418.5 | 0.96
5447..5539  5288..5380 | 0.93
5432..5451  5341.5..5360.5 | 0.91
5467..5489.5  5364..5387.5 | 0.95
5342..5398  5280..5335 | 0.98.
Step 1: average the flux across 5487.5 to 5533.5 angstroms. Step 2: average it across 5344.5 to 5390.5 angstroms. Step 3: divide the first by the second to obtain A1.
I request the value 0.94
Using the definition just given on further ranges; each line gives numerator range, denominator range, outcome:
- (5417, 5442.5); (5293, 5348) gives 0.96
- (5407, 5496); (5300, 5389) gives 0.95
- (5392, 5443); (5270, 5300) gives 0.94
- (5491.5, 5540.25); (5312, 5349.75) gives 0.94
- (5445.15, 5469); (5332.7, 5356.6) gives 0.94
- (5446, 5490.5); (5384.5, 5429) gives 0.96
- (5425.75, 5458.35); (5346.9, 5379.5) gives 0.94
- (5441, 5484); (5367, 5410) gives 0.97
